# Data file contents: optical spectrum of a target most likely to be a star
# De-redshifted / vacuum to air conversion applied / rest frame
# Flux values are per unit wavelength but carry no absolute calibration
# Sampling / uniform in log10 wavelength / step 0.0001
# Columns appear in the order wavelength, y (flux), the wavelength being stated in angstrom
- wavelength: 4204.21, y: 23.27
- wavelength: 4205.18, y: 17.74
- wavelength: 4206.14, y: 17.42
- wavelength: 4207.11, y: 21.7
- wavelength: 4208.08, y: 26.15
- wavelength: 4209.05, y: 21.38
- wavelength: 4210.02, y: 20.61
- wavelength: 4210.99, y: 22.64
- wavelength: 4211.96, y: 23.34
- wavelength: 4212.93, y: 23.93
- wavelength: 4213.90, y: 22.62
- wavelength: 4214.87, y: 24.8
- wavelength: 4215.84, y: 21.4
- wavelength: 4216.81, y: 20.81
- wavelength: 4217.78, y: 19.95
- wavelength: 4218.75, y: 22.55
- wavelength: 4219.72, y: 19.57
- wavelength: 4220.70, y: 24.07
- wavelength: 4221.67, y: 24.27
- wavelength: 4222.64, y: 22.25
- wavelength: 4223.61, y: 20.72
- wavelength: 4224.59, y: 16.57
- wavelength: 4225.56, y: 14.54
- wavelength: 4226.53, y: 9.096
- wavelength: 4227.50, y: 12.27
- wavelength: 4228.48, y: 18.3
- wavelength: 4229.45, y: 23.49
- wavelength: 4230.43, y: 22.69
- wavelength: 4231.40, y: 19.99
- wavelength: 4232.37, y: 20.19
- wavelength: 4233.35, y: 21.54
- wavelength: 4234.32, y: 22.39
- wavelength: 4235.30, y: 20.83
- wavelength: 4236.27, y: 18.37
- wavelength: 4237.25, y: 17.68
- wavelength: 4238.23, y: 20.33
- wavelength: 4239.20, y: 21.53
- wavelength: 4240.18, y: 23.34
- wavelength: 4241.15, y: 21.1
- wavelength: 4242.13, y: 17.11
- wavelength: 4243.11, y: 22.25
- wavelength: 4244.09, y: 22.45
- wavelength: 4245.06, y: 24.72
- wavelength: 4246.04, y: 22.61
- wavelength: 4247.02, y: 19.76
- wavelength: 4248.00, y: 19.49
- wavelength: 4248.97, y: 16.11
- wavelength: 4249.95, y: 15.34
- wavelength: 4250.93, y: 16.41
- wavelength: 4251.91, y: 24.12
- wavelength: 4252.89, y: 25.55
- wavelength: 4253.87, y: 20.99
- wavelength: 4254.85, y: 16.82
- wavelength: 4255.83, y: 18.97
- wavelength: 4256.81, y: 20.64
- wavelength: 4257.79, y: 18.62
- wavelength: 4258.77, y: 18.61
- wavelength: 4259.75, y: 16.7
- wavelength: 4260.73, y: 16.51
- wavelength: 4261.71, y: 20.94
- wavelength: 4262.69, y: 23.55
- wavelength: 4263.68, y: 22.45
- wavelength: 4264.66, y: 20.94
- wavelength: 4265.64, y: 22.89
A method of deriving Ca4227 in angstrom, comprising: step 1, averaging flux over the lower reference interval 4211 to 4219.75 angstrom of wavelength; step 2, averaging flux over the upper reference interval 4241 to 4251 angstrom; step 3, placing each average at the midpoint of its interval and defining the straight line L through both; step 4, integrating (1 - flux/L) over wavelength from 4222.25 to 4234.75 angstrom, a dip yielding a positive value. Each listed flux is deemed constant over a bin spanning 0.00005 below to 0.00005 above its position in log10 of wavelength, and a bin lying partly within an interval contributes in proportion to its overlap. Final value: 1.5 angstrom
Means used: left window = 22.3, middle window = 18.7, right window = 19.8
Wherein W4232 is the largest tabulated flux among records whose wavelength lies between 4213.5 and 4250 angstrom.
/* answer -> 24.8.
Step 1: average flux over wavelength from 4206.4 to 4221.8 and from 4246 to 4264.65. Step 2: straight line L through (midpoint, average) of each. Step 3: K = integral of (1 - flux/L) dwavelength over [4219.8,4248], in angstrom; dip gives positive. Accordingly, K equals 1.2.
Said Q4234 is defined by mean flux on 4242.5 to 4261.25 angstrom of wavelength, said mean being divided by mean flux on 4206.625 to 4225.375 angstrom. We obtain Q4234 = 0.9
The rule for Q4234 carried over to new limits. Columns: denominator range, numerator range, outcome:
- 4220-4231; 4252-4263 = 1.05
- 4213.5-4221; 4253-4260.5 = 0.87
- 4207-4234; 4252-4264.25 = 0.97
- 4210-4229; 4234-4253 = 1.01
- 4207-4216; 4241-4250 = 0.88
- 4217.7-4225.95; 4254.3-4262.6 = 0.91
